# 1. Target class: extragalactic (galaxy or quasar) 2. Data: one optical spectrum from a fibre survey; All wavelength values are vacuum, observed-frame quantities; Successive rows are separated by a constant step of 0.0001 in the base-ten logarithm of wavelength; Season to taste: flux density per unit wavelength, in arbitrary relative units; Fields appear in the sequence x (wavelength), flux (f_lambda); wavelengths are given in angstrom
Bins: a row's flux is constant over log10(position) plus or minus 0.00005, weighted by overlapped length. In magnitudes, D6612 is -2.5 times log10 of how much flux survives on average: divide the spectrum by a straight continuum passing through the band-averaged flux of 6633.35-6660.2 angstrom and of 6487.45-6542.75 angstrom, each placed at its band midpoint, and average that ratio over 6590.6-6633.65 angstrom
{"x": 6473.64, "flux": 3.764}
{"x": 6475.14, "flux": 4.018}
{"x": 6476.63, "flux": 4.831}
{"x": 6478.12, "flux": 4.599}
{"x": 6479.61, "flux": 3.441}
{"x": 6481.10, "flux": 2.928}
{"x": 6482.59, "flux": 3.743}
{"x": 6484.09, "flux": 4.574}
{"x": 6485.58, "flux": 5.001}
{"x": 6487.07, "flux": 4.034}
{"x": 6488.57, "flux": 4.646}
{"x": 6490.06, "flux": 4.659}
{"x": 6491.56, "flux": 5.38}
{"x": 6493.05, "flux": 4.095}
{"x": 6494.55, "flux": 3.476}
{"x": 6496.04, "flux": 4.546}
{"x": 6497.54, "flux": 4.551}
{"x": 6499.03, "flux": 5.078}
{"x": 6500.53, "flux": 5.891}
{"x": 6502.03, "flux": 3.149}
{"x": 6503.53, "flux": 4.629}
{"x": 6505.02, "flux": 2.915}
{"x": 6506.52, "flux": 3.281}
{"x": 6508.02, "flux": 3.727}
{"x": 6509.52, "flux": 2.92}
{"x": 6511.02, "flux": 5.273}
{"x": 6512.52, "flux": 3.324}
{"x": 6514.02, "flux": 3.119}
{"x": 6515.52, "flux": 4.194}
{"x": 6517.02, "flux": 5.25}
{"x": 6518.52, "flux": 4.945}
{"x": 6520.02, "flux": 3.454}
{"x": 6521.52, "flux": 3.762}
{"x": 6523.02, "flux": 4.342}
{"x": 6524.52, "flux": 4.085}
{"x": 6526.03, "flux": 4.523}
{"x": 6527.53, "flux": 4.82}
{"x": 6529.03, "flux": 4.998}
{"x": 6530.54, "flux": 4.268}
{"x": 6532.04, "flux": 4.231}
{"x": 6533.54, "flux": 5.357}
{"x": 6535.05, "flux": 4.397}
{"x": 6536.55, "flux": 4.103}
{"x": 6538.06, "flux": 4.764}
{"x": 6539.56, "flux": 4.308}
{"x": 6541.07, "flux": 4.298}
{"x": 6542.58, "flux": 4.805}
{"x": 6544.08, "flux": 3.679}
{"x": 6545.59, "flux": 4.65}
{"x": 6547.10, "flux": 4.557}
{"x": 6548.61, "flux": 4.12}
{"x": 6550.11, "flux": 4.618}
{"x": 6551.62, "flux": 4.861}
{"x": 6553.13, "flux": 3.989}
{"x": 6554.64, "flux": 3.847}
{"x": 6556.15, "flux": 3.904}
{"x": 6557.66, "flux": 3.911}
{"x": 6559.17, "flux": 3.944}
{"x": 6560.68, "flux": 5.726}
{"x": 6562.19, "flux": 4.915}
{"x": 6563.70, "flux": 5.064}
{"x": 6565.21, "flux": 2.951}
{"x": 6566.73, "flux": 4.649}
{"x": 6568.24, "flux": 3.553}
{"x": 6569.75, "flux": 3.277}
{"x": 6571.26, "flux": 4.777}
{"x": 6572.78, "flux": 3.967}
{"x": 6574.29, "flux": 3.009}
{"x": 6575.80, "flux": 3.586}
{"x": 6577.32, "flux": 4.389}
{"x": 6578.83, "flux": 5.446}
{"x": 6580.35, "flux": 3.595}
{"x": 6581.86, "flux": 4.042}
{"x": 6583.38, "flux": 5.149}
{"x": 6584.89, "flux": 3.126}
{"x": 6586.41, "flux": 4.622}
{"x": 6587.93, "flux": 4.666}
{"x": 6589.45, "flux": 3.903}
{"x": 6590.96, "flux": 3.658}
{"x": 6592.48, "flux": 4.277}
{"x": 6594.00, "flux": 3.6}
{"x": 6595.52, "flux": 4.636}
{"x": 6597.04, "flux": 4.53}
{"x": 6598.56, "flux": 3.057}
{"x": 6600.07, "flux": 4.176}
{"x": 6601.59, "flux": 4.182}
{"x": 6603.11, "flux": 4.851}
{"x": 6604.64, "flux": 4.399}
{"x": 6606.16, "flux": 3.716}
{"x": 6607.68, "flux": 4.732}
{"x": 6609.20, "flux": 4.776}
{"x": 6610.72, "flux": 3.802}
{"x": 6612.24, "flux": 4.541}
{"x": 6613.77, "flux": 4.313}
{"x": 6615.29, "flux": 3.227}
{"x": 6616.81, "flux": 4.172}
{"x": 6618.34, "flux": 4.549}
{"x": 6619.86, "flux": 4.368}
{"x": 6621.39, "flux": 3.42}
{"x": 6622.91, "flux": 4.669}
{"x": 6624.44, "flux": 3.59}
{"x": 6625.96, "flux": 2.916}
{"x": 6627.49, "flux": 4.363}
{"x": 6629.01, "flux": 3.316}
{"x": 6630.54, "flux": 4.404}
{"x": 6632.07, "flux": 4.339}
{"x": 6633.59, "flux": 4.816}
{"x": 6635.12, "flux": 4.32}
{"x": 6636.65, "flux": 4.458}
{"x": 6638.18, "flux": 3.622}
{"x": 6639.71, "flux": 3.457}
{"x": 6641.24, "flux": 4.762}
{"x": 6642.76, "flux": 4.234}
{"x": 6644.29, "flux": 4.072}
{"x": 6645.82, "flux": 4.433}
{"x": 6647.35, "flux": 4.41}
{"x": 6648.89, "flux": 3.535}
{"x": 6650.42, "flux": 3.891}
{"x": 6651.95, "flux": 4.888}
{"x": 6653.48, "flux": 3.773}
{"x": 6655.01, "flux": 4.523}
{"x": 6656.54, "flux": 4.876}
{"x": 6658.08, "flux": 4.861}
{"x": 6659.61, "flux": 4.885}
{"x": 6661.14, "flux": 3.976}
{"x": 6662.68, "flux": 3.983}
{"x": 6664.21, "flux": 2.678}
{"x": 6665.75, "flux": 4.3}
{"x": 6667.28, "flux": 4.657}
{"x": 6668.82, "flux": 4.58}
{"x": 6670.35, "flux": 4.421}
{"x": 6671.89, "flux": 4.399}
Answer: 0.051 mag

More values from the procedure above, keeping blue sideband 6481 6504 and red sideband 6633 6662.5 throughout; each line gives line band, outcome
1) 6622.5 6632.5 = 0.11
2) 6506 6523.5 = 0.12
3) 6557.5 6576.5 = 0.07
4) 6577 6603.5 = 0.04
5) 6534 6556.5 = 0.01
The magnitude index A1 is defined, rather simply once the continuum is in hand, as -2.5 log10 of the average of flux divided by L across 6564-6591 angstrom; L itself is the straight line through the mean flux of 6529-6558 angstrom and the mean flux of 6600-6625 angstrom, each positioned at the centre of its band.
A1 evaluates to 0.064 mag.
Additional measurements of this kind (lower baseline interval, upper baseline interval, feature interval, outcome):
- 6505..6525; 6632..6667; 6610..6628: 0.046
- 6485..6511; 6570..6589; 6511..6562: -0.037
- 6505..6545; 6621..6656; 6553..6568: -0.024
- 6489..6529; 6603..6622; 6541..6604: 0.002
